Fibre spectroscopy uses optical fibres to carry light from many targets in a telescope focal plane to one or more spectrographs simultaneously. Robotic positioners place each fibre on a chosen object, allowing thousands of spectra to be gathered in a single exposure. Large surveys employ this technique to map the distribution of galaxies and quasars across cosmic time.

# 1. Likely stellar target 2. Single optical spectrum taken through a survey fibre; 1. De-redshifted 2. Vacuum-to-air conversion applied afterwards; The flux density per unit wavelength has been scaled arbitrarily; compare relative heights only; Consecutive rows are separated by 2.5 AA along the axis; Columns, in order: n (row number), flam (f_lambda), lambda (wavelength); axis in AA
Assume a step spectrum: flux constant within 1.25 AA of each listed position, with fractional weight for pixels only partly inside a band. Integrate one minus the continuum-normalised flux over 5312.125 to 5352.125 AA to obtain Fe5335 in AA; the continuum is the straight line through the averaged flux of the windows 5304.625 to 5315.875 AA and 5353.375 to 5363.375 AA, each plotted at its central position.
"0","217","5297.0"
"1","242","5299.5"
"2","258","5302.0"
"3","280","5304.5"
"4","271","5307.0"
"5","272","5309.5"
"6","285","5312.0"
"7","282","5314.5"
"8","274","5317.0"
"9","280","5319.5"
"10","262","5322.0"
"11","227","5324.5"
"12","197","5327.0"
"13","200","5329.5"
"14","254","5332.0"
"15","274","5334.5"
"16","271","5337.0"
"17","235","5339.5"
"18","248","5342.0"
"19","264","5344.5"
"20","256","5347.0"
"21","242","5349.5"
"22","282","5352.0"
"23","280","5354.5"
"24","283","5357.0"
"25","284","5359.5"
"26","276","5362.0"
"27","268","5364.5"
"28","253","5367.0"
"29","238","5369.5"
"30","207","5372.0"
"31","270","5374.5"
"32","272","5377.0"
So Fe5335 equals 3.7 AA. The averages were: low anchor 278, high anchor 281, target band 253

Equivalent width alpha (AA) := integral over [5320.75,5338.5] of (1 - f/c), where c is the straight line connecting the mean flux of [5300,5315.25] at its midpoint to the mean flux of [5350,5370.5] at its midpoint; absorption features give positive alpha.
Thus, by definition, 2.0 AA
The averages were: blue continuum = 273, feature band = 241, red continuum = 270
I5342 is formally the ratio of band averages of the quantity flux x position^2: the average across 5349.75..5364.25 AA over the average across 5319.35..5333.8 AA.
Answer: 1.20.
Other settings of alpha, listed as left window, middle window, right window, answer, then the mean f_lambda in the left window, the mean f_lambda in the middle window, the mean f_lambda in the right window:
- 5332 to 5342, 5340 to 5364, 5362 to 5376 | -1.2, 258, 267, 250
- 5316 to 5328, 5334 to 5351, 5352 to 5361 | 0.8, 249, 255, 282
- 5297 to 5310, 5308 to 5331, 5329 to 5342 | 0.1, 260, 253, 250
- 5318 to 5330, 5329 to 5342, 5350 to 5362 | 0.1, 236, 250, 279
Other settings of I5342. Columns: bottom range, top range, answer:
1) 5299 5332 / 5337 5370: 1.04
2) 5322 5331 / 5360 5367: 1.26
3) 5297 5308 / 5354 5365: 1.11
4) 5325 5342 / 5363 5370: 1.08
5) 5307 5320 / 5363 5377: 0.92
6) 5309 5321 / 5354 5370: 0.99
